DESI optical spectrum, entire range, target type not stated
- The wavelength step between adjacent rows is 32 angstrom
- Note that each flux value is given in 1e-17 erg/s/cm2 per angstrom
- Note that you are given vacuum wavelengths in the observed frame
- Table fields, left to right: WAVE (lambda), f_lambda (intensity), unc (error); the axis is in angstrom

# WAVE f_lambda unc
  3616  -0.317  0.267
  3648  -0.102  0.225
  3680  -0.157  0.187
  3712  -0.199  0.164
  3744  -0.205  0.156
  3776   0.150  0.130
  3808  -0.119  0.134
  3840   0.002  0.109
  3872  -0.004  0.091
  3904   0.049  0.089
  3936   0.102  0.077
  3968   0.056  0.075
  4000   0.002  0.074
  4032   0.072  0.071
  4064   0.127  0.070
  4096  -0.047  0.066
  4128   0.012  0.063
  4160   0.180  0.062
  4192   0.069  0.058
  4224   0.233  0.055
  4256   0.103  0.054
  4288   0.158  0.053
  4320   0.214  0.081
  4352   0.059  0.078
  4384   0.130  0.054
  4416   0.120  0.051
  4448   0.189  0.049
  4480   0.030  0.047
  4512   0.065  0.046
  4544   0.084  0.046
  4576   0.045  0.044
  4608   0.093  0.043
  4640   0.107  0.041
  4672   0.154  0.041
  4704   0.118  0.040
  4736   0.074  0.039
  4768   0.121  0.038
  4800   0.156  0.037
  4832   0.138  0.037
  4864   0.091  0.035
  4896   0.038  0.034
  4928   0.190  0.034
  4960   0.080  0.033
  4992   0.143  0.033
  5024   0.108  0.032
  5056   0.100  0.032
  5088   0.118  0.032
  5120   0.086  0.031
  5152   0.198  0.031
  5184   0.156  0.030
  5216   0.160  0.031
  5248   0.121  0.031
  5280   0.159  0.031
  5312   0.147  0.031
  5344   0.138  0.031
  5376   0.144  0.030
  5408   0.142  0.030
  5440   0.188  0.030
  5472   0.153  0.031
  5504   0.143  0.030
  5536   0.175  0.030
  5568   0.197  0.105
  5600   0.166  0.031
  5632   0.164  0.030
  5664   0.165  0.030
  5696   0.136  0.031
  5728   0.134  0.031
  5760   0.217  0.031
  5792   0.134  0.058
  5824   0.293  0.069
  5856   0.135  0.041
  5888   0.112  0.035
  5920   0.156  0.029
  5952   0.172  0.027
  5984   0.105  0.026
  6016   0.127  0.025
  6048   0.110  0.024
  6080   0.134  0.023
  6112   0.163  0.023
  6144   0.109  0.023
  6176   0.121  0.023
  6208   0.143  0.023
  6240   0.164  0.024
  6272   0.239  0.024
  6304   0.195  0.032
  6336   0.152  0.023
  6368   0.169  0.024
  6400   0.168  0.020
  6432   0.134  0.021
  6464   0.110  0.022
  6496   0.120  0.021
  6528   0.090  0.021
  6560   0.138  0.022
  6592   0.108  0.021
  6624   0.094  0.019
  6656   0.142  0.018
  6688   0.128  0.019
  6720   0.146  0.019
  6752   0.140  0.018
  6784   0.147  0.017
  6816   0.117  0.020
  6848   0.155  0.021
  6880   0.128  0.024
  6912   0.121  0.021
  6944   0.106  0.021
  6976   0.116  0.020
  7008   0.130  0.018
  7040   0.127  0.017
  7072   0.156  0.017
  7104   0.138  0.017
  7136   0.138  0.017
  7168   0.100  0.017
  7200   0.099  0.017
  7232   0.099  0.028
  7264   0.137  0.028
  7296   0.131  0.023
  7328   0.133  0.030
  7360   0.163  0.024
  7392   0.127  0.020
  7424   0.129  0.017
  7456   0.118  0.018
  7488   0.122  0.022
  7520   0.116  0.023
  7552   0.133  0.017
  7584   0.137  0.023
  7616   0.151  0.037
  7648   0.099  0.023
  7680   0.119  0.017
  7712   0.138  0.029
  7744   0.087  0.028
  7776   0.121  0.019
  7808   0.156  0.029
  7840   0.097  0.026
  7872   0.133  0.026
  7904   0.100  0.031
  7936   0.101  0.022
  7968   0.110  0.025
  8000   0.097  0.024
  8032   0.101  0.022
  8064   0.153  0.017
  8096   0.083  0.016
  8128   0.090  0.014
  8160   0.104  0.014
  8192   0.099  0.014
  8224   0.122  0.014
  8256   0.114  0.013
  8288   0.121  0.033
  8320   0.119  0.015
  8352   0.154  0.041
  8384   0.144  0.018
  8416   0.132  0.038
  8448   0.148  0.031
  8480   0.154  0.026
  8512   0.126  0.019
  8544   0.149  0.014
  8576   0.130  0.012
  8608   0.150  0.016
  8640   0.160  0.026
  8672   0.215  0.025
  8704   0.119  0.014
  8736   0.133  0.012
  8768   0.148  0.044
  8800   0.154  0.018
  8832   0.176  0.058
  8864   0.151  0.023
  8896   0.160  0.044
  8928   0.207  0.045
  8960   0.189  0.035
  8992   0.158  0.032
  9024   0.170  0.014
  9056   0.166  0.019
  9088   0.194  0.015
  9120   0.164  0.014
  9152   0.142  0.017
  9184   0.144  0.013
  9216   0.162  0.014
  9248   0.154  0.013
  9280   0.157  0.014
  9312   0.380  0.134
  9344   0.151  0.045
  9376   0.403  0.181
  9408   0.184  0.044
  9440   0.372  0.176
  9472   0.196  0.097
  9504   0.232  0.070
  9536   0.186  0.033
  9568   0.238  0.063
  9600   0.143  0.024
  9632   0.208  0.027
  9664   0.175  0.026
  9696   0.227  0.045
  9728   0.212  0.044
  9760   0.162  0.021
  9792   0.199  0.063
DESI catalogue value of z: 1.24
